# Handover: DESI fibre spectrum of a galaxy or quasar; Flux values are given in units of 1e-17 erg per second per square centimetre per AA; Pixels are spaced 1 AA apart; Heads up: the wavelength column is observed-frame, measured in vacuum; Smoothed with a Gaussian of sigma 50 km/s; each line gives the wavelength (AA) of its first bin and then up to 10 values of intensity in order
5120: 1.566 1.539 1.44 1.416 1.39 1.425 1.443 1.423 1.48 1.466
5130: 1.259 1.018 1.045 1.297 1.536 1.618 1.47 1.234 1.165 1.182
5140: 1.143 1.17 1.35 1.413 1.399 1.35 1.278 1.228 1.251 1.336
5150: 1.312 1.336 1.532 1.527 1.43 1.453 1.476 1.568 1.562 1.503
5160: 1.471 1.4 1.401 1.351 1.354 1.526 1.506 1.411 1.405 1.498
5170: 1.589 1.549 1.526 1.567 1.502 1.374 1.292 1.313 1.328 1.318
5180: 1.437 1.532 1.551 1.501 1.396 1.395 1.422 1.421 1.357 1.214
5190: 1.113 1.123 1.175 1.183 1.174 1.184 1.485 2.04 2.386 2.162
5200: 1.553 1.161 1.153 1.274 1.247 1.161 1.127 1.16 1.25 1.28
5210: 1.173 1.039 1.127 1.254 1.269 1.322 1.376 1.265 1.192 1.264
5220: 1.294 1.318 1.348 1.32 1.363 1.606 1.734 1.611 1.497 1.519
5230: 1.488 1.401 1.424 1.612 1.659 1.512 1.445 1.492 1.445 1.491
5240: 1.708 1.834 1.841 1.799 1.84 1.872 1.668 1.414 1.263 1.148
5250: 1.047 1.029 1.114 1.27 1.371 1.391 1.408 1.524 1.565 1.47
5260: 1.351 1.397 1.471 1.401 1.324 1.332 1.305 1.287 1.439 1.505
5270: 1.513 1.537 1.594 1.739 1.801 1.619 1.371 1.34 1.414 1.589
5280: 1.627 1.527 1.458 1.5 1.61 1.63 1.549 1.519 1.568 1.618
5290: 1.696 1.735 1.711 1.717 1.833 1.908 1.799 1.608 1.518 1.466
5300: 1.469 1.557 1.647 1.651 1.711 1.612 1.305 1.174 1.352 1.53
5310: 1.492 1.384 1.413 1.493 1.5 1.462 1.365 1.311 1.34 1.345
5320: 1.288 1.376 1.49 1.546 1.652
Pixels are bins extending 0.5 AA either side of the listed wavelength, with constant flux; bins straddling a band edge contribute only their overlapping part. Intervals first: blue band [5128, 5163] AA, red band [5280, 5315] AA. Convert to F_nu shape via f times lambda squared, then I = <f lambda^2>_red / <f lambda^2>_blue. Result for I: 1.22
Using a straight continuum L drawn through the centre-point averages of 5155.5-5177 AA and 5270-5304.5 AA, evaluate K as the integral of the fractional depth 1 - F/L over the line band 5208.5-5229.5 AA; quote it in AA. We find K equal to 2.55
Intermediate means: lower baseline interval 1.46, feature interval 1.34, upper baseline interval 1.61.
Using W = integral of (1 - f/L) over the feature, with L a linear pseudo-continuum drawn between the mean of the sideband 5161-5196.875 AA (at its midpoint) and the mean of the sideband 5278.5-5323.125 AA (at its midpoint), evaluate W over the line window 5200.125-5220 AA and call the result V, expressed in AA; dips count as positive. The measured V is 2.84 AA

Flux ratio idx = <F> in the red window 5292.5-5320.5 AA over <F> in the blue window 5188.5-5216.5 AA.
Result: 1.14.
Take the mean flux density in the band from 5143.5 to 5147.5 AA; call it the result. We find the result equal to 1.31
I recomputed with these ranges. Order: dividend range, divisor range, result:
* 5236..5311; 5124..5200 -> 1.12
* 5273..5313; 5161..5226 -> 1.18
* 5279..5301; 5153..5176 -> 1.16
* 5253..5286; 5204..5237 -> 1.11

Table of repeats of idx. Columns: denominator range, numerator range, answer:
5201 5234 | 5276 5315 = 1.17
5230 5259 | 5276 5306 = 1.08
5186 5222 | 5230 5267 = 1.10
